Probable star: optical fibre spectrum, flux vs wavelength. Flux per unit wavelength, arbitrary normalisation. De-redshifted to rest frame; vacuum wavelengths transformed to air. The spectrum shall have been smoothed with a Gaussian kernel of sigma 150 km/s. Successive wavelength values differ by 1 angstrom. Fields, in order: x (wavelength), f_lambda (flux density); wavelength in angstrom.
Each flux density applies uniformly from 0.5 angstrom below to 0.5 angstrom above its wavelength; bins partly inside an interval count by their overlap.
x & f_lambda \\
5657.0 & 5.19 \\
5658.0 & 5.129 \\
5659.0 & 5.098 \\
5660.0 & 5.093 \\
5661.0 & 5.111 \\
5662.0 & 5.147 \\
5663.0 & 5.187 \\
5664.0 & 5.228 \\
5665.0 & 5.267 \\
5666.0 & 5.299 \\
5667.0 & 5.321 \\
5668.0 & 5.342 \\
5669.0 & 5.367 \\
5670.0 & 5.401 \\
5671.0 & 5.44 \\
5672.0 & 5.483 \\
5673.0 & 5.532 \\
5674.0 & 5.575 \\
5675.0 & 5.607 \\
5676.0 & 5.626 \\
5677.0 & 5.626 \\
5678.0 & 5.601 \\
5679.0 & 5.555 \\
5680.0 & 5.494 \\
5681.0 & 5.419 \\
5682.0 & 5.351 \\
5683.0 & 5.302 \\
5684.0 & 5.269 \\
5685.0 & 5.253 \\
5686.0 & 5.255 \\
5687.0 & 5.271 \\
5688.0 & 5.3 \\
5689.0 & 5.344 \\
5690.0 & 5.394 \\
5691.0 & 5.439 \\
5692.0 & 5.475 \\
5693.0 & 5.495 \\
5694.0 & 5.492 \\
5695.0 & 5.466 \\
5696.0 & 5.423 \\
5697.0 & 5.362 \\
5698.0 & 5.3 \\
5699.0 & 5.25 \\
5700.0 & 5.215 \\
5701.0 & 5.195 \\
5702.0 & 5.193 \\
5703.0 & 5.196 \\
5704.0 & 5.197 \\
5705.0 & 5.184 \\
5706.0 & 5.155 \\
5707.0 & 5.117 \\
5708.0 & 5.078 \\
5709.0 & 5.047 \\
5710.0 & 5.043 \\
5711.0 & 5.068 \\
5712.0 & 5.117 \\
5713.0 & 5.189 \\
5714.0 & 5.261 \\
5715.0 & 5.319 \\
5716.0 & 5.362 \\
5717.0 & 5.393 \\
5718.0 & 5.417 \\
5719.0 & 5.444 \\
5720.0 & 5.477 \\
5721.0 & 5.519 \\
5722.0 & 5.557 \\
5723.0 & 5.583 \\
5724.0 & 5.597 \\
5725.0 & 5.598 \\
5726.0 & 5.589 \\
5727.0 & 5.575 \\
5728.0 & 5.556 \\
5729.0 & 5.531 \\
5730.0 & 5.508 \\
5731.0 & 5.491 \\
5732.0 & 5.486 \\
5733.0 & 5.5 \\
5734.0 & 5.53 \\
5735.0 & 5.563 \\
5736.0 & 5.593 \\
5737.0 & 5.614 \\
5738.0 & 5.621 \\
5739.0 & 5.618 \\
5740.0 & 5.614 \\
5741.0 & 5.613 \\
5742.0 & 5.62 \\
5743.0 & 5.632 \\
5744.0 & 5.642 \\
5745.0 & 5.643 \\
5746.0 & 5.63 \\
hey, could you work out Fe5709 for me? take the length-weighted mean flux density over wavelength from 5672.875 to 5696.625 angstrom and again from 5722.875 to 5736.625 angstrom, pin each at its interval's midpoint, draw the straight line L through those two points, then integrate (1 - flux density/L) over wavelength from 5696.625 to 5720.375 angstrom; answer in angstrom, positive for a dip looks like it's 1.2 angstrom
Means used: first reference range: 5.44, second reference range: 5.55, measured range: 5.23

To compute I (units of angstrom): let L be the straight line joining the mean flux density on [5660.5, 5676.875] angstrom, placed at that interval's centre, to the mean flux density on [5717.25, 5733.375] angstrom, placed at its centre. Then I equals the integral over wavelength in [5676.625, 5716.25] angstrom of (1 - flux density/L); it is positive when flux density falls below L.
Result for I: 1.1 angstrom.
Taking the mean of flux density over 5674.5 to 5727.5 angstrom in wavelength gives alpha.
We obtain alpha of 5.36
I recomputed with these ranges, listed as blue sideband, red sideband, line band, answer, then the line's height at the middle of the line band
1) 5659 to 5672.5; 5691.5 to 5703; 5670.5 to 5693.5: -0.55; 5.31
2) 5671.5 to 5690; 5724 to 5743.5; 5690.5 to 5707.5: 0.56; 5.48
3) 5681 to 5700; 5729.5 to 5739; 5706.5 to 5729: 0.47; 5.48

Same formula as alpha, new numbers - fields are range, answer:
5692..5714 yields 5.23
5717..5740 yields 5.54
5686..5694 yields 5.39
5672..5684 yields 5.51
